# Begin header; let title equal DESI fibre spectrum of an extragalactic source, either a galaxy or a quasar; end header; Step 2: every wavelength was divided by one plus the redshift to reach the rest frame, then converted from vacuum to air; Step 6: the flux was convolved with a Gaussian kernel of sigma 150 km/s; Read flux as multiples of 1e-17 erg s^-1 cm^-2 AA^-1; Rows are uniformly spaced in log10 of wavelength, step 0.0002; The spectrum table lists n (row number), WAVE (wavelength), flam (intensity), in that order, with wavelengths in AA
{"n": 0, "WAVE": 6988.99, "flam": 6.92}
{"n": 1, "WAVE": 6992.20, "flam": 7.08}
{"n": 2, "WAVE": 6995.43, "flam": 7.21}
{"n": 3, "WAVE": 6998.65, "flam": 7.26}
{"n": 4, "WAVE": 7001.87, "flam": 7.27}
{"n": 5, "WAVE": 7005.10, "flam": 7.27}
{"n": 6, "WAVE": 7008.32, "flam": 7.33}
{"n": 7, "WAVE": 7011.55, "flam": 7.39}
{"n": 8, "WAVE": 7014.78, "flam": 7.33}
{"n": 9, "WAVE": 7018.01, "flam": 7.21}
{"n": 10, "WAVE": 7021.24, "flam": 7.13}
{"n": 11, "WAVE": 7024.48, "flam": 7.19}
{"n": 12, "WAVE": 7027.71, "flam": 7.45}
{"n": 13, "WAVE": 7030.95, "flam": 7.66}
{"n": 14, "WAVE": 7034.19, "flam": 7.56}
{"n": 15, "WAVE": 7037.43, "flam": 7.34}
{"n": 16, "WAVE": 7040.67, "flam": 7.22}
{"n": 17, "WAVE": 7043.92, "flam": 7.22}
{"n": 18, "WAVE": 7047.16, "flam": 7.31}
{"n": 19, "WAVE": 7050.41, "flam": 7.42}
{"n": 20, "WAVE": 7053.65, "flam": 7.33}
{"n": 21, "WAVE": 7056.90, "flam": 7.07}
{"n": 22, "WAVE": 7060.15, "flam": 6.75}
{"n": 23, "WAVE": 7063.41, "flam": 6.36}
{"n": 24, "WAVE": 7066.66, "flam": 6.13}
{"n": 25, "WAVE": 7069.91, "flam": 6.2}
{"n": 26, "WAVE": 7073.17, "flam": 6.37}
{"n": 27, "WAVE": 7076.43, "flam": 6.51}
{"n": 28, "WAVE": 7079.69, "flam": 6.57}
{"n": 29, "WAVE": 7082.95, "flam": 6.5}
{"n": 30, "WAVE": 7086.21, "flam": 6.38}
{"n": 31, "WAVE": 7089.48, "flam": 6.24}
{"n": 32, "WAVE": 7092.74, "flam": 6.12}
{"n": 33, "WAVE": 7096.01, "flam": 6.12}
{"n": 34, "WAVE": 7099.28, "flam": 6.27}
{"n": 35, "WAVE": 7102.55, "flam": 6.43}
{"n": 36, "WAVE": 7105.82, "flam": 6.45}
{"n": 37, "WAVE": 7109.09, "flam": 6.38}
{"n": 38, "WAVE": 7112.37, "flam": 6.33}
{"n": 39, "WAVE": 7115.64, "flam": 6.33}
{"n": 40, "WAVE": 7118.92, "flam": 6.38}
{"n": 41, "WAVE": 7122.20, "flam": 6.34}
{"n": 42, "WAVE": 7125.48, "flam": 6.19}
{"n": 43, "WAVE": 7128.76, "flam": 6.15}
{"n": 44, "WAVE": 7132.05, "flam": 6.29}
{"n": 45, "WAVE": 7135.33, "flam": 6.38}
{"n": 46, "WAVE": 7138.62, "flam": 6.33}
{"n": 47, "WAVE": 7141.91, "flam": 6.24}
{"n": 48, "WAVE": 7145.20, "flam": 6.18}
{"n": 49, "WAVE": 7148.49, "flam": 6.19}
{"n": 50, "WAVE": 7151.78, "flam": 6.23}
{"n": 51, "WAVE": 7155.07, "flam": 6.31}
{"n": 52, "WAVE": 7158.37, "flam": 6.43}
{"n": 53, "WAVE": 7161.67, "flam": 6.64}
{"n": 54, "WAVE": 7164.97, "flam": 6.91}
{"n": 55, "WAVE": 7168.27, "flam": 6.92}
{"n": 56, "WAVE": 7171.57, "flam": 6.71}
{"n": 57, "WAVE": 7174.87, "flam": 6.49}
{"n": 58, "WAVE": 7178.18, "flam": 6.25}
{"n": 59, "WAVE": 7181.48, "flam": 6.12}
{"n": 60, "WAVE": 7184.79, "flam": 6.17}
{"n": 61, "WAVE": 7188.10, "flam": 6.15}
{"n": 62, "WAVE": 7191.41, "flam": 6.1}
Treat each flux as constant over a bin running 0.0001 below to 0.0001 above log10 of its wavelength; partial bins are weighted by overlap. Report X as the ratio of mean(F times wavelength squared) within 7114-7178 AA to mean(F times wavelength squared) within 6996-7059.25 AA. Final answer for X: 0.9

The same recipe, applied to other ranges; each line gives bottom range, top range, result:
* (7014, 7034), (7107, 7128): 0.88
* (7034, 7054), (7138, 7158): 0.88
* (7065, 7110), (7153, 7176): 1.07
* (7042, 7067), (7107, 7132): 0.92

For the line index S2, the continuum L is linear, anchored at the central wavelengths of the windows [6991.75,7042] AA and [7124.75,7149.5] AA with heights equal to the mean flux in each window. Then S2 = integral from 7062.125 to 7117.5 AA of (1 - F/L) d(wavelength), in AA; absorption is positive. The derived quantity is 2.7 AA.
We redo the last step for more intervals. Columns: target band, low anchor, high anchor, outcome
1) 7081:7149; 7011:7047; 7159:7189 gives 5.3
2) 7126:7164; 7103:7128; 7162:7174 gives 1.7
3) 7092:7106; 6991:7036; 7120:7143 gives 0.6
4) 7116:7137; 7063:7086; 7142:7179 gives 0.5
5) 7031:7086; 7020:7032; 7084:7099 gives -0.6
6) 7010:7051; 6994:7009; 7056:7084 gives -2.4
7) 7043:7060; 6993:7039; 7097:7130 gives -0.7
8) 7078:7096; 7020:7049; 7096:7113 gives 0.7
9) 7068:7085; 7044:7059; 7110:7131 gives 1.2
